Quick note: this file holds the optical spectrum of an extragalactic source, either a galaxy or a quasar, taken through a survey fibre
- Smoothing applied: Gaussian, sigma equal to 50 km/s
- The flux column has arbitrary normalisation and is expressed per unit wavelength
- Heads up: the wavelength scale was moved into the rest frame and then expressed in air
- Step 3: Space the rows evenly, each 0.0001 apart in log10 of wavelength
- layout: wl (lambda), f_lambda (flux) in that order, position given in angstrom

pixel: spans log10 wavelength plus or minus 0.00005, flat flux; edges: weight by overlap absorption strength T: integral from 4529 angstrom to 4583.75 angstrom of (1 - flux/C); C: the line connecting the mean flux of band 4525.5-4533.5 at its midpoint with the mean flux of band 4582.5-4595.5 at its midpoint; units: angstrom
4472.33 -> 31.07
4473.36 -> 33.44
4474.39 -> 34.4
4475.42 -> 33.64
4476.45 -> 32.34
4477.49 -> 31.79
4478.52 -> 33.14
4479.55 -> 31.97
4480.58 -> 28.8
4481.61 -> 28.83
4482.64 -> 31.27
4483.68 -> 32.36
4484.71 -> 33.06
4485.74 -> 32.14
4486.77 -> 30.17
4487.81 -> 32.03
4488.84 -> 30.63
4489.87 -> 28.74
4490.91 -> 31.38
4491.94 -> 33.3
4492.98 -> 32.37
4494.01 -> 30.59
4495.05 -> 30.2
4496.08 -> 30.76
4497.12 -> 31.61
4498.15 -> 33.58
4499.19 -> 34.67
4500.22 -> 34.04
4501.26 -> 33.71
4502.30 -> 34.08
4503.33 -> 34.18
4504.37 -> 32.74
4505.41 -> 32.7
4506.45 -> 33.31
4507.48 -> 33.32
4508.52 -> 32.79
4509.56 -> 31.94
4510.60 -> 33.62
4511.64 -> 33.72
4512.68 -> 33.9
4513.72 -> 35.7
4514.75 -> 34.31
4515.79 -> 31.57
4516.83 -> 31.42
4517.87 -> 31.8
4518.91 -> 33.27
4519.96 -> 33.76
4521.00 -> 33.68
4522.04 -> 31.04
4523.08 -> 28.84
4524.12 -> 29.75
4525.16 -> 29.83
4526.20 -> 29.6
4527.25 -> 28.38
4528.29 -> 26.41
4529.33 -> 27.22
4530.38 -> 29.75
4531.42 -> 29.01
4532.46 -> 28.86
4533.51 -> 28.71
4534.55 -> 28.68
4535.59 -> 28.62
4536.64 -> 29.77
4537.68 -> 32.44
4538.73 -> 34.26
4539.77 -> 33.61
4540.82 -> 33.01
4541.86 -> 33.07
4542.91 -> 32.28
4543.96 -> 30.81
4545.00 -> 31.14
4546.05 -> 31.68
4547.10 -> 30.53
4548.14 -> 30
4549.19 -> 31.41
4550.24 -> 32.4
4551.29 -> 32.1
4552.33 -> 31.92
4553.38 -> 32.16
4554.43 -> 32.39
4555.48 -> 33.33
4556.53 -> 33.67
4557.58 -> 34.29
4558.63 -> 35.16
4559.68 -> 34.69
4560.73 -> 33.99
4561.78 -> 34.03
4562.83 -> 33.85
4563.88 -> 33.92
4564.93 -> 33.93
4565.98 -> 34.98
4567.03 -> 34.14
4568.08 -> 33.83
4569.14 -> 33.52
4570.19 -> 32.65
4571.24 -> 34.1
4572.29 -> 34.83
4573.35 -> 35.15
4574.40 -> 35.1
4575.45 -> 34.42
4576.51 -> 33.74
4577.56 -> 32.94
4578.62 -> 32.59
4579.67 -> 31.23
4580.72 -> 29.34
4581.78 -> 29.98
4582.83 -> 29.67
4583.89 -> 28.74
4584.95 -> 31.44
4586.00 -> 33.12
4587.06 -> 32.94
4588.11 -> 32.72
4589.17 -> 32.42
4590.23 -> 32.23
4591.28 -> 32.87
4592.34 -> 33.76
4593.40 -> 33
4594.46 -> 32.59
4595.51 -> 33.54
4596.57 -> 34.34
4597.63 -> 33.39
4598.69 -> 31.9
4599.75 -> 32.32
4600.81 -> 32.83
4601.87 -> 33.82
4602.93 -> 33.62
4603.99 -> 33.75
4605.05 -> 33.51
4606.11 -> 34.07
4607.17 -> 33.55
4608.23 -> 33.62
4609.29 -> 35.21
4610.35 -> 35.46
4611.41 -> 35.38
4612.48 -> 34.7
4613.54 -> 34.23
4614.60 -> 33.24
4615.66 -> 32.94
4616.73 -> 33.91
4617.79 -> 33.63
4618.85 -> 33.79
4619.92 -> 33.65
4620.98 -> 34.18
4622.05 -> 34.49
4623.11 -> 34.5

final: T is -3.83 angstrom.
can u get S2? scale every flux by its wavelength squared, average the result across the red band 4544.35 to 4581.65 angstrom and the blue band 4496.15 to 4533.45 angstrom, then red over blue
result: 1.1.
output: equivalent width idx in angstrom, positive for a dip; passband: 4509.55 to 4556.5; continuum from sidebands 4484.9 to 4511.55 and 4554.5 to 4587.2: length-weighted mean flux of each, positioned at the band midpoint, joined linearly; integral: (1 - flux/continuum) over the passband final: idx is 1.97 angstrom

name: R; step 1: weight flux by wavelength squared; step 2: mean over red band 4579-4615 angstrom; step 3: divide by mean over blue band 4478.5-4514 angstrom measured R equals 1.07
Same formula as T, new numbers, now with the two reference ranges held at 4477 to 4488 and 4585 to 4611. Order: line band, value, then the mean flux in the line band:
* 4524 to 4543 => 1.25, 30.1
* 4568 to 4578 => -0.34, 34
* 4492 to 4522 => -1.07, 32.9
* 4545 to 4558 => 0.19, 32.1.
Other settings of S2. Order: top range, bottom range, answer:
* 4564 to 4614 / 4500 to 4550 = 1.08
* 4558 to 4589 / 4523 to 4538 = 1.16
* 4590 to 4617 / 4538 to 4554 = 1.08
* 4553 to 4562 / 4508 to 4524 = 1.05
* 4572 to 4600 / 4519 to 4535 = 1.13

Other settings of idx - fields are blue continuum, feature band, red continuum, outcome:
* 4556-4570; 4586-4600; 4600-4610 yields 0.4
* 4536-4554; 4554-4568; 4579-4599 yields -0.9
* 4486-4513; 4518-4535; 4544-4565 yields 1.4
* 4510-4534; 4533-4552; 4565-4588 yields 0.2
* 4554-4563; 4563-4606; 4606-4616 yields 1.4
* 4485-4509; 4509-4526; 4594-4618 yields 0.1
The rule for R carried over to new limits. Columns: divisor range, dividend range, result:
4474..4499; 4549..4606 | 1.09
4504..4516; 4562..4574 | 1.05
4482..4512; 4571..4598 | 1.05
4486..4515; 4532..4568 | 1.01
